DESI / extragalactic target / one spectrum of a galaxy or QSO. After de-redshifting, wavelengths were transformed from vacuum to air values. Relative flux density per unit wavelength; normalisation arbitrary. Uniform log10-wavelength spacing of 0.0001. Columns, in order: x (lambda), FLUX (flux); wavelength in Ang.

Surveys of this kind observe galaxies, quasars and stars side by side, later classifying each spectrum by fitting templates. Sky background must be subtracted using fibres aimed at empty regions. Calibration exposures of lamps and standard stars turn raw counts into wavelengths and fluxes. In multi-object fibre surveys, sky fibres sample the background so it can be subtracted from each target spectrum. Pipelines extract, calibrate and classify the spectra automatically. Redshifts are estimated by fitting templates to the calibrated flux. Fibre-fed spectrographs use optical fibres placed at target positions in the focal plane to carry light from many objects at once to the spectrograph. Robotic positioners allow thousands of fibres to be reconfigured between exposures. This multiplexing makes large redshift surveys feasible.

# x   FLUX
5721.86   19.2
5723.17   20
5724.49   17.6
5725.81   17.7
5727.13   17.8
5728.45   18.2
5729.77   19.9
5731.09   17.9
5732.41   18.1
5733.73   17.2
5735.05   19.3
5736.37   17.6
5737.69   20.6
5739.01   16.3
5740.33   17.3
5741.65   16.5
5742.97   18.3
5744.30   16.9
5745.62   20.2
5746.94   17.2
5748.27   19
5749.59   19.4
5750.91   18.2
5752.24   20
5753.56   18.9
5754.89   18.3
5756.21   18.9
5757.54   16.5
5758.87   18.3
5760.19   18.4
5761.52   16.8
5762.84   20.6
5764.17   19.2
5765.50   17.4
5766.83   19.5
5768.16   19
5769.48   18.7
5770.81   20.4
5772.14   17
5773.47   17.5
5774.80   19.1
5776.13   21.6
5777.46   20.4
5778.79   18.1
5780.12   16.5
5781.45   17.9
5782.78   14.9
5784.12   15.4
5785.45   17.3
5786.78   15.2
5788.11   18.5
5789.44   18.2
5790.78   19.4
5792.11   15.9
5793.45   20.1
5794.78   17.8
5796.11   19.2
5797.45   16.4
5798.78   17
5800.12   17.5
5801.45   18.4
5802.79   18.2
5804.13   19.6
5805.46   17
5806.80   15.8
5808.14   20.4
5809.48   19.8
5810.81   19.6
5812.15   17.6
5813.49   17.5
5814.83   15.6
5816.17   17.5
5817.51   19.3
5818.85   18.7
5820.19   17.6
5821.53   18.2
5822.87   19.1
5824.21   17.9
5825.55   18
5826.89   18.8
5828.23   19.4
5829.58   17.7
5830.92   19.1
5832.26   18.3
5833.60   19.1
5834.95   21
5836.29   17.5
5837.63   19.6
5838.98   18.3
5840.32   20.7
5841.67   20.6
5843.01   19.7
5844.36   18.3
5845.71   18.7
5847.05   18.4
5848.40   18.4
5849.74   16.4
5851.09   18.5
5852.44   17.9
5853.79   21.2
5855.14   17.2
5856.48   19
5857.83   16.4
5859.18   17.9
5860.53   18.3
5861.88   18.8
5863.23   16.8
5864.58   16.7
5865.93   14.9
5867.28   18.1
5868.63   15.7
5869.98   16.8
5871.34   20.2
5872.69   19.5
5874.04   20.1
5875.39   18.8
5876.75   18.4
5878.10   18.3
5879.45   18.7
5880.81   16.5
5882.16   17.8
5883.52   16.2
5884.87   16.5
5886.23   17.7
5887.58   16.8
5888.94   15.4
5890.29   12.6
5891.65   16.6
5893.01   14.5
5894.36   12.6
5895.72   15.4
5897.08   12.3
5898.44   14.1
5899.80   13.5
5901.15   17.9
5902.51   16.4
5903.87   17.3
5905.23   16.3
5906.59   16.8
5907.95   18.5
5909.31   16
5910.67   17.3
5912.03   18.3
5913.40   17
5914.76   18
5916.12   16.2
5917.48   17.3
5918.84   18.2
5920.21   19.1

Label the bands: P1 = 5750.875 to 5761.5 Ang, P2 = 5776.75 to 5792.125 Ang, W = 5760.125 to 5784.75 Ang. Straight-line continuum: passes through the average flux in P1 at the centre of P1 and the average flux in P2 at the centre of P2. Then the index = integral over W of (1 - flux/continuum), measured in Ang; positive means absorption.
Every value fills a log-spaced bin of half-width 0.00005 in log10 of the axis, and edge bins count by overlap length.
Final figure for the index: -0.8 Ang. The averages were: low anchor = 18.3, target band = 18.3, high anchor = 17.4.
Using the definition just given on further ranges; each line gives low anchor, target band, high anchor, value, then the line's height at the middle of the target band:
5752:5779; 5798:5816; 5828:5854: 0.8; 18.8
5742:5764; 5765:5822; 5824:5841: 1.9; 18.7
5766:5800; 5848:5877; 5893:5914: -2.4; 16.6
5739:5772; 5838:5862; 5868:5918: -1.9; 17.2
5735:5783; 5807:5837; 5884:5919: -1.9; 17.4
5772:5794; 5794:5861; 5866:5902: -4.5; 17.3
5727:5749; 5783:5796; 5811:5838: 0.6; 18.3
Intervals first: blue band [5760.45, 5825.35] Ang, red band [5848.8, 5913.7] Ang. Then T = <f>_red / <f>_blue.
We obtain 0.94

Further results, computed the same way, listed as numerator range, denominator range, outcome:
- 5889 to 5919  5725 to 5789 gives 0.88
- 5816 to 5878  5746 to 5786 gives 1.00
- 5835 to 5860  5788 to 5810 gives 1.03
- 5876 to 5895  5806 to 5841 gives 0.88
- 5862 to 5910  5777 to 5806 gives 0.94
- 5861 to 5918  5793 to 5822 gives 0.93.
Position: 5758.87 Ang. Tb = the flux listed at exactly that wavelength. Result 18.3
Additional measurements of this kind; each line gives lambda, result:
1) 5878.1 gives 18.3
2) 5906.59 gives 16.8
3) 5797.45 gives 16.4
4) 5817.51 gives 19.3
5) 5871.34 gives 20.2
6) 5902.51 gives 16.4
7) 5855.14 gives 17.2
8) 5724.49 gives 17.6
